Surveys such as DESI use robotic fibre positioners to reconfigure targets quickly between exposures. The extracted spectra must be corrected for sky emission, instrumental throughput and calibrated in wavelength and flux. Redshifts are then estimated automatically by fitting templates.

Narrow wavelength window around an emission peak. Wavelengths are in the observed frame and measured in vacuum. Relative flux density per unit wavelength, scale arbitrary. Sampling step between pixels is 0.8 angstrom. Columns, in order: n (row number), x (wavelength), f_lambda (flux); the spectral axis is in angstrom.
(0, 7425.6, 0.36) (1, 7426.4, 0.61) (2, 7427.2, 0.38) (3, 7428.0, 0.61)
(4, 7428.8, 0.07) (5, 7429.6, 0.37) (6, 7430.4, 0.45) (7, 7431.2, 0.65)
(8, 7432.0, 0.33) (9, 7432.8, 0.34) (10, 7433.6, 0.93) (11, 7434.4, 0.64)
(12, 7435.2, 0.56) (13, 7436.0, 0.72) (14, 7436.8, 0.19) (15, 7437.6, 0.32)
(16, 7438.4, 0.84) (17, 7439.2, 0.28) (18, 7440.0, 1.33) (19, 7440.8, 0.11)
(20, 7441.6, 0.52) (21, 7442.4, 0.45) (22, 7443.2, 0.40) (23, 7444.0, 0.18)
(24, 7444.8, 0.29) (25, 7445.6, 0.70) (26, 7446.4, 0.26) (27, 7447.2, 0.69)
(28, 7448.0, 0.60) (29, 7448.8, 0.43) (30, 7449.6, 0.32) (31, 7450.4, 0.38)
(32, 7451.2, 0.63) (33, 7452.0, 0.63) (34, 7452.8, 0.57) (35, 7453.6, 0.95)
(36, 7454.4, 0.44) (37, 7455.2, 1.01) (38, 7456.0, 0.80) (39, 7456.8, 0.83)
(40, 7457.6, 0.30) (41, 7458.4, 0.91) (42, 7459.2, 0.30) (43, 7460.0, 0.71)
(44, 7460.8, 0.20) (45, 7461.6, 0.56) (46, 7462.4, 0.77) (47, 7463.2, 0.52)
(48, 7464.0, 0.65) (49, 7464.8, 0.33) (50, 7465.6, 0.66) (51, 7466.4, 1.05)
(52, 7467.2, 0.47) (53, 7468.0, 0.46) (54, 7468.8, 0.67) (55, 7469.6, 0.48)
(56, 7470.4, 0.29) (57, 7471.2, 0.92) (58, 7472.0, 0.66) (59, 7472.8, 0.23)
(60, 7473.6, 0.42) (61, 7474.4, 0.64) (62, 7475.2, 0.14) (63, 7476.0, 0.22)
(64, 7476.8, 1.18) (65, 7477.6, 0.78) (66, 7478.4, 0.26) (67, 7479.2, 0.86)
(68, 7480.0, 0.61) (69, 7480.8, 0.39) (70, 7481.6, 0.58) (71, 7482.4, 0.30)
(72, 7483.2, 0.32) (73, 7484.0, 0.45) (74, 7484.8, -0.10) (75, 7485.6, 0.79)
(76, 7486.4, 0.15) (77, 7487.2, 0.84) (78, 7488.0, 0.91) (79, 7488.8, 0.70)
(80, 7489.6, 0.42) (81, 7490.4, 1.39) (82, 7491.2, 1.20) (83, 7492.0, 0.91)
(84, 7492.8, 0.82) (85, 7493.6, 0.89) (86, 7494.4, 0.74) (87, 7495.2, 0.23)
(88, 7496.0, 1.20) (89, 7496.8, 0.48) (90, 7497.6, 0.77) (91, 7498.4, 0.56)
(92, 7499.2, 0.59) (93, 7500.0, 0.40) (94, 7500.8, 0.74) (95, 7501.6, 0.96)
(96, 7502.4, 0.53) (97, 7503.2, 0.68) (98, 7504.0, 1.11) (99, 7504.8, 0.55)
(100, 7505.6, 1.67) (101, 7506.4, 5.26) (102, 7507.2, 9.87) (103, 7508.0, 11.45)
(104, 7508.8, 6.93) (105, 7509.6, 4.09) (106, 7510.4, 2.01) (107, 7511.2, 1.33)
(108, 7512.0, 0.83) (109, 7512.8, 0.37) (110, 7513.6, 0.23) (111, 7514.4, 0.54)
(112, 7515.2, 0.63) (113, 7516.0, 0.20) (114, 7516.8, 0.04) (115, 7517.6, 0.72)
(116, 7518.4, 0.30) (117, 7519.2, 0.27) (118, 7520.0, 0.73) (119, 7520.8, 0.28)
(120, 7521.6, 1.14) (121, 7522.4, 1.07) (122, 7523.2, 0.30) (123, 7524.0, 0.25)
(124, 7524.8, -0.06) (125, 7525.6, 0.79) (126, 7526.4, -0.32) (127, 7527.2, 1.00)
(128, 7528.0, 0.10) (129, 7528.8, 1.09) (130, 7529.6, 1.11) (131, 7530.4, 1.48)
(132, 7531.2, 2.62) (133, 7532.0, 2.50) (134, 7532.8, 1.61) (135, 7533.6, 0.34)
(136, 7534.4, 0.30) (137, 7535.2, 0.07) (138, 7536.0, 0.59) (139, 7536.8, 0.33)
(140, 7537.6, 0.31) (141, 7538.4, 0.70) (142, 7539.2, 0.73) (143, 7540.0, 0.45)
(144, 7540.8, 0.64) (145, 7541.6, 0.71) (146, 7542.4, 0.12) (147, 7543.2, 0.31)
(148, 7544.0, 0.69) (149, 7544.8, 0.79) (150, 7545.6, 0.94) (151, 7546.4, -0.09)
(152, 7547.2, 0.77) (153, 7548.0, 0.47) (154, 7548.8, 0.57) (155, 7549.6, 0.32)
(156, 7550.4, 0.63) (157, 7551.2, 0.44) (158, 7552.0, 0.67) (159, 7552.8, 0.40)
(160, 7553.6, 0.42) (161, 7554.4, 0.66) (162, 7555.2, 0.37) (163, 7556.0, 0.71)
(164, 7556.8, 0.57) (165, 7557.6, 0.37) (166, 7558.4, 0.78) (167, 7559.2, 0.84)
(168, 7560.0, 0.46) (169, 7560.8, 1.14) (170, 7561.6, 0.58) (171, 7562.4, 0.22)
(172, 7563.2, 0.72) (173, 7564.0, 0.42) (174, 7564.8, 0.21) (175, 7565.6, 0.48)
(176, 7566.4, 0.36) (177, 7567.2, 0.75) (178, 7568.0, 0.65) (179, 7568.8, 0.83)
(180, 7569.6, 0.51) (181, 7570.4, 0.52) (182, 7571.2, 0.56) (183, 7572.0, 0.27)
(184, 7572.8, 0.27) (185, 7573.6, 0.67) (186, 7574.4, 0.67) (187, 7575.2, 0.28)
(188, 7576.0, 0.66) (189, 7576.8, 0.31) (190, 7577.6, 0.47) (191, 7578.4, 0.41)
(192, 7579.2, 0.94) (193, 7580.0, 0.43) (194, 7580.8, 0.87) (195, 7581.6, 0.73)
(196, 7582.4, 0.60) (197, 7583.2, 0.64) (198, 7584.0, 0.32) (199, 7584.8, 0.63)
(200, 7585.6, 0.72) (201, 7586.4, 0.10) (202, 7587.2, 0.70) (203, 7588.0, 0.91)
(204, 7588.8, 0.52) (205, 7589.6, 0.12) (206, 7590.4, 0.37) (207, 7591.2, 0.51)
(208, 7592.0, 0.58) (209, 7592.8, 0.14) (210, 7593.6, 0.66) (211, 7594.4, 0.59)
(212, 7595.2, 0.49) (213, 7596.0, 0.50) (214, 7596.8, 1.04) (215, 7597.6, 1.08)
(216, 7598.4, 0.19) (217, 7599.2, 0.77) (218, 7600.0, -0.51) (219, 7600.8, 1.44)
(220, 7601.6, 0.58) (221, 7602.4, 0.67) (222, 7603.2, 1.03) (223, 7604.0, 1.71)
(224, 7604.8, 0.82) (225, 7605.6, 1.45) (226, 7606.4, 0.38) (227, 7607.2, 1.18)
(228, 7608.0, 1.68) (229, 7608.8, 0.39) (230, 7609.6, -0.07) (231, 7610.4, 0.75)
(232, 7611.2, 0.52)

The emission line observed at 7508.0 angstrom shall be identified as H-alpha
